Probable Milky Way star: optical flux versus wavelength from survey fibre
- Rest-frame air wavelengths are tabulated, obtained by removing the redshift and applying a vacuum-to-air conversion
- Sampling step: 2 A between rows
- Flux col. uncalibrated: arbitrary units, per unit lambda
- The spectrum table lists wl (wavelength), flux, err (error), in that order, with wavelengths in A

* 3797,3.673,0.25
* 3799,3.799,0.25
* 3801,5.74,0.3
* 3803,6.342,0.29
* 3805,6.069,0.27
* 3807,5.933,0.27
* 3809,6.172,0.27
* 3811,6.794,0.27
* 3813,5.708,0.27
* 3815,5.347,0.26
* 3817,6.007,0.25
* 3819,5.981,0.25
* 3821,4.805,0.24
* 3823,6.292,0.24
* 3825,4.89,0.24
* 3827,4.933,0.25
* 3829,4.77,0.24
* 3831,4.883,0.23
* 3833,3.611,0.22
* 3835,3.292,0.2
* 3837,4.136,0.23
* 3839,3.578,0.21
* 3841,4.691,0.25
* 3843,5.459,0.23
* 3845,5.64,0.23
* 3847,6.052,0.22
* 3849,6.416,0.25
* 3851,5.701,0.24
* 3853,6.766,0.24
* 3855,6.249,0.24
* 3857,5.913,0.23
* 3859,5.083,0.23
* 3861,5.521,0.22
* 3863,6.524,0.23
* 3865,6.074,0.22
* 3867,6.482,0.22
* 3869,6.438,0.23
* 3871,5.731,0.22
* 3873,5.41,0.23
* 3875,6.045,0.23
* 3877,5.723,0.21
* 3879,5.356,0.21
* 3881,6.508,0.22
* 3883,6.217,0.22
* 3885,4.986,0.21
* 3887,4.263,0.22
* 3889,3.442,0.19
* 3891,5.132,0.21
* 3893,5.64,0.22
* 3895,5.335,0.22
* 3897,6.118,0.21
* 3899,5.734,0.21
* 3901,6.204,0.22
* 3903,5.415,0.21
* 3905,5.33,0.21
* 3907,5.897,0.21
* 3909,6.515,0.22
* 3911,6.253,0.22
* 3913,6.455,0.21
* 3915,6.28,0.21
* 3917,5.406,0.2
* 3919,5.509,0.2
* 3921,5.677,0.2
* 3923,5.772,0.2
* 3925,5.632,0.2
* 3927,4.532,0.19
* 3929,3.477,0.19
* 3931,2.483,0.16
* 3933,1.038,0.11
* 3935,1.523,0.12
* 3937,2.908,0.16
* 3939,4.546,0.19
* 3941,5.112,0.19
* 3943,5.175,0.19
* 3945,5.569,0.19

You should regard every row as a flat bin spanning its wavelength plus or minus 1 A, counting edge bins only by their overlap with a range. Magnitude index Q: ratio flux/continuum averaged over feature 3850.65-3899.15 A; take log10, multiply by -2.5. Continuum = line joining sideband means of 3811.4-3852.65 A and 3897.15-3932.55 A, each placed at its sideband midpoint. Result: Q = -0.08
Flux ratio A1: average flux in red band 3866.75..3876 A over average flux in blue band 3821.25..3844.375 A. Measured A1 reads 1.30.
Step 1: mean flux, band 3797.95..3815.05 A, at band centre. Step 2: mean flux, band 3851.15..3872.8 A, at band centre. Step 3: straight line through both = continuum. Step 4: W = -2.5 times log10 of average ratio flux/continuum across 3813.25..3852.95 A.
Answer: 0.15 mag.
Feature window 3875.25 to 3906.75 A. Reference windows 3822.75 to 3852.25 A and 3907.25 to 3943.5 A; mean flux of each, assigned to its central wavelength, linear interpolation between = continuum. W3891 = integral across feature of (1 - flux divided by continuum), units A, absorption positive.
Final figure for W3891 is -4.3 A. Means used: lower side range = 4.94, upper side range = 4.7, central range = 5.45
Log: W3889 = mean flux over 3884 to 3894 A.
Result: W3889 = 4.69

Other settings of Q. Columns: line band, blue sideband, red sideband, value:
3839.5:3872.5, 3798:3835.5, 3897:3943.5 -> -0.13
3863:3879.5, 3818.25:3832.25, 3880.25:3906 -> -0.12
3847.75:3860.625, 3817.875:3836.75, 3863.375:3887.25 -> -0.12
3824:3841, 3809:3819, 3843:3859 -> 0.36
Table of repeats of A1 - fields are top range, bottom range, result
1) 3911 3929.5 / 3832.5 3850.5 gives 1.14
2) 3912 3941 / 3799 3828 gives 0.77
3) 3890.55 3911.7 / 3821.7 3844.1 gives 1.26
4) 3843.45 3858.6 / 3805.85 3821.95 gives 1.03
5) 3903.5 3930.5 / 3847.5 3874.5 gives 0.92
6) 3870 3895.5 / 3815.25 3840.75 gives 1.12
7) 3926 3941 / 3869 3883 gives 0.52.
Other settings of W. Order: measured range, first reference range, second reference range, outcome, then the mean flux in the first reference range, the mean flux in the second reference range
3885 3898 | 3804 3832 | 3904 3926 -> 0.17 mag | 5.61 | 5.88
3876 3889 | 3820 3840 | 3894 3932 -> -0.05 mag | 4.52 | 5.47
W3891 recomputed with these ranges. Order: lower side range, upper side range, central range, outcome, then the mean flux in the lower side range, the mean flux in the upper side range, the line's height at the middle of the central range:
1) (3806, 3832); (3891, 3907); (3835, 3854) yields 1.1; 5.58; 5.66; 5.6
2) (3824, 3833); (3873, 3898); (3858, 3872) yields -2.2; 4.73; 5.4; 5.16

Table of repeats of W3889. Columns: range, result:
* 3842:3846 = 5.55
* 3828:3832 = 4.83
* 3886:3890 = 3.85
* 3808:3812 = 6.48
